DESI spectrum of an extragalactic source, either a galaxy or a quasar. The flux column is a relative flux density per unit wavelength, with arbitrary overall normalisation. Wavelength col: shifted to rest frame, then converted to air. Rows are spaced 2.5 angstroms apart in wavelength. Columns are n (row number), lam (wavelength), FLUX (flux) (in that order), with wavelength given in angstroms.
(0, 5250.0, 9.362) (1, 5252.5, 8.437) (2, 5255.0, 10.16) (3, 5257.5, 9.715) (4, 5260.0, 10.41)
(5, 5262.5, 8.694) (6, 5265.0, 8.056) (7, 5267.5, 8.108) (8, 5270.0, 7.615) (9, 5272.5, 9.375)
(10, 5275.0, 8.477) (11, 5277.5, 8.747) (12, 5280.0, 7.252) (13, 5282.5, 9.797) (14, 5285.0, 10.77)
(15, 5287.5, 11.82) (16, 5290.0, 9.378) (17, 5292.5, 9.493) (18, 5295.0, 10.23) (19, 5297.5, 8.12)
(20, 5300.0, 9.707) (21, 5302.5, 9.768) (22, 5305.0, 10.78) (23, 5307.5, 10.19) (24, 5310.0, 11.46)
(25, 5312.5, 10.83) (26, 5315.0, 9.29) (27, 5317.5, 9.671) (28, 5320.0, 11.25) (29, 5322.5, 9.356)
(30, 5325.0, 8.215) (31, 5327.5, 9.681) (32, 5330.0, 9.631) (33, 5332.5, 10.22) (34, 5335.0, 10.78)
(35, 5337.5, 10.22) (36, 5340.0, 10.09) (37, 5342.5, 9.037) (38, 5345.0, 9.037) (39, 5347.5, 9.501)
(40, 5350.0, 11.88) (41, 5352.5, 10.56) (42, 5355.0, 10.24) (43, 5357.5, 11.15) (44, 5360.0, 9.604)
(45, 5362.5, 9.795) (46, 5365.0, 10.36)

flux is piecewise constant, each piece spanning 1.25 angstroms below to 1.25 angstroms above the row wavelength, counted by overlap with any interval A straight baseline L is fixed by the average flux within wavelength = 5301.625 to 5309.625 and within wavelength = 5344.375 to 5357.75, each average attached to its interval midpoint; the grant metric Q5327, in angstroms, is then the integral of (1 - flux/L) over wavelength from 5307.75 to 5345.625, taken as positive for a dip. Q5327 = 1.7 angstroms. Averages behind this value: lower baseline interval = 10.4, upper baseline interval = 10.4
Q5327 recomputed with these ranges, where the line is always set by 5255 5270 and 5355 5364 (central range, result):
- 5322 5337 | 0.20 angstroms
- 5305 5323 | -1.39 angstroms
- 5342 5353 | 0.02 angstroms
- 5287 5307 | -0.94 angstroms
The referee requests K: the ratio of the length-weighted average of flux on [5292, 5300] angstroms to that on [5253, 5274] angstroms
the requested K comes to 1.04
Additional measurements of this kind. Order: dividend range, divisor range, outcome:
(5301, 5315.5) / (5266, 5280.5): 1.26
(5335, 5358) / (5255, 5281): 1.17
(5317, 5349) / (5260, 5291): 1.08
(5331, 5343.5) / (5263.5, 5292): 1.11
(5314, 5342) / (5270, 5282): 1.16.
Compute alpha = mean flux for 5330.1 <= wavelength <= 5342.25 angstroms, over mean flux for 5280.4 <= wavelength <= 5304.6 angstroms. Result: 1.0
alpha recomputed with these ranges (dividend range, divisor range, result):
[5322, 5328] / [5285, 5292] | 0.85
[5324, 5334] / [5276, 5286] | 1.05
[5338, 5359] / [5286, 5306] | 1.03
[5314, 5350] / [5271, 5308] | 1.02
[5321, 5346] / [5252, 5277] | 1.08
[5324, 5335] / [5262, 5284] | 1.13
